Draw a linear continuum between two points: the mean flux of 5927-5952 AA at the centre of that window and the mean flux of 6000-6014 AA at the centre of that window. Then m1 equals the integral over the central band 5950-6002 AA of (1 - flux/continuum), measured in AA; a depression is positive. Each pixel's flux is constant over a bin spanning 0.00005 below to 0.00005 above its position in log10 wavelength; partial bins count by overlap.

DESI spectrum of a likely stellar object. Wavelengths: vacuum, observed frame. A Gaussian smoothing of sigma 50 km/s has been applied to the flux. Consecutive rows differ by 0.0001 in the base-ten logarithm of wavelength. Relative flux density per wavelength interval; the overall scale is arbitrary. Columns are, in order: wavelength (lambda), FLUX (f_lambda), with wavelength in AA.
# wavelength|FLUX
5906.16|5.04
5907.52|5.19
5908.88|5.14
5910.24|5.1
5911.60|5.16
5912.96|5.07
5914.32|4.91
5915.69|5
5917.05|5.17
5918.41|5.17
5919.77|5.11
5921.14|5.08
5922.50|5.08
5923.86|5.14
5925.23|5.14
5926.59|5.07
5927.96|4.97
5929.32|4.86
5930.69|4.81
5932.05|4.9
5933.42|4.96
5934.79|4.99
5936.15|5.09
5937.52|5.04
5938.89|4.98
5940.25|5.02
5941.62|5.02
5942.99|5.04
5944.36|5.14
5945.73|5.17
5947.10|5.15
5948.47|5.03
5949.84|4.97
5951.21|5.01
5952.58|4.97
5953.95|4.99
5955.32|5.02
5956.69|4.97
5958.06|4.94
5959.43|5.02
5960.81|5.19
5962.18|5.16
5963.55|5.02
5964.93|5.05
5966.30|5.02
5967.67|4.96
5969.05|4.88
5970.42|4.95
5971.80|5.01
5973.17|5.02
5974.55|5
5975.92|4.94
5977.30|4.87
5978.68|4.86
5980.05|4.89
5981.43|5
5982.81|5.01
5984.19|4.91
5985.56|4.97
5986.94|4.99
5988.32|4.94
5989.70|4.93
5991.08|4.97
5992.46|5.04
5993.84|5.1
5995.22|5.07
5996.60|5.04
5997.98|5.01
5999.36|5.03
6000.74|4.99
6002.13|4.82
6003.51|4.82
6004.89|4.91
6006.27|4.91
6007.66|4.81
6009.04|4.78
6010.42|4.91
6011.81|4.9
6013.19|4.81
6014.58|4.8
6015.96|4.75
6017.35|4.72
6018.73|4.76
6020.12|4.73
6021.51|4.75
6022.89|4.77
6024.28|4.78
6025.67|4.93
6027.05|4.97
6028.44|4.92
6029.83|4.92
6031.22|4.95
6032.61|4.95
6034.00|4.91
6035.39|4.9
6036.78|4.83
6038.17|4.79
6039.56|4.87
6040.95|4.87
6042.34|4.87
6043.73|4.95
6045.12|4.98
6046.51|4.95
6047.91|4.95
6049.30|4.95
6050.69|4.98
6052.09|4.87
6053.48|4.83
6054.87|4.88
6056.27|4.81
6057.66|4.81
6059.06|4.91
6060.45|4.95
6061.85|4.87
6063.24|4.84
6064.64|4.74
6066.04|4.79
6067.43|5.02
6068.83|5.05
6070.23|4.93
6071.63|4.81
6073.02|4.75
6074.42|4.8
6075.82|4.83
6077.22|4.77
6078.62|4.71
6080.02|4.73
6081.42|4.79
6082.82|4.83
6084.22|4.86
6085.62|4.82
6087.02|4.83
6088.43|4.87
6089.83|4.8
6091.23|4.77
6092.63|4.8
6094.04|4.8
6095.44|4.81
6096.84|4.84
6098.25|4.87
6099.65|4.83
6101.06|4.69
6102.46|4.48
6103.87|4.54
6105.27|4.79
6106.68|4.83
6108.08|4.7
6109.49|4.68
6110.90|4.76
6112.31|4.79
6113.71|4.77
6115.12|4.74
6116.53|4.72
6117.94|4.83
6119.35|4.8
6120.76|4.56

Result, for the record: -0.6 AA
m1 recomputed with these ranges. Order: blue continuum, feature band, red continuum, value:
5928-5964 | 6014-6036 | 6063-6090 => 0.26 AA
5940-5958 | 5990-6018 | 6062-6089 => 0.20 AA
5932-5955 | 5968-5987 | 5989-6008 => 0.15 AA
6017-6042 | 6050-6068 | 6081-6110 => -0.19 AA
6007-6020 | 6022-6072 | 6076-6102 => -0.95 AA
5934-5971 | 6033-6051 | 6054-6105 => -0.11 AA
